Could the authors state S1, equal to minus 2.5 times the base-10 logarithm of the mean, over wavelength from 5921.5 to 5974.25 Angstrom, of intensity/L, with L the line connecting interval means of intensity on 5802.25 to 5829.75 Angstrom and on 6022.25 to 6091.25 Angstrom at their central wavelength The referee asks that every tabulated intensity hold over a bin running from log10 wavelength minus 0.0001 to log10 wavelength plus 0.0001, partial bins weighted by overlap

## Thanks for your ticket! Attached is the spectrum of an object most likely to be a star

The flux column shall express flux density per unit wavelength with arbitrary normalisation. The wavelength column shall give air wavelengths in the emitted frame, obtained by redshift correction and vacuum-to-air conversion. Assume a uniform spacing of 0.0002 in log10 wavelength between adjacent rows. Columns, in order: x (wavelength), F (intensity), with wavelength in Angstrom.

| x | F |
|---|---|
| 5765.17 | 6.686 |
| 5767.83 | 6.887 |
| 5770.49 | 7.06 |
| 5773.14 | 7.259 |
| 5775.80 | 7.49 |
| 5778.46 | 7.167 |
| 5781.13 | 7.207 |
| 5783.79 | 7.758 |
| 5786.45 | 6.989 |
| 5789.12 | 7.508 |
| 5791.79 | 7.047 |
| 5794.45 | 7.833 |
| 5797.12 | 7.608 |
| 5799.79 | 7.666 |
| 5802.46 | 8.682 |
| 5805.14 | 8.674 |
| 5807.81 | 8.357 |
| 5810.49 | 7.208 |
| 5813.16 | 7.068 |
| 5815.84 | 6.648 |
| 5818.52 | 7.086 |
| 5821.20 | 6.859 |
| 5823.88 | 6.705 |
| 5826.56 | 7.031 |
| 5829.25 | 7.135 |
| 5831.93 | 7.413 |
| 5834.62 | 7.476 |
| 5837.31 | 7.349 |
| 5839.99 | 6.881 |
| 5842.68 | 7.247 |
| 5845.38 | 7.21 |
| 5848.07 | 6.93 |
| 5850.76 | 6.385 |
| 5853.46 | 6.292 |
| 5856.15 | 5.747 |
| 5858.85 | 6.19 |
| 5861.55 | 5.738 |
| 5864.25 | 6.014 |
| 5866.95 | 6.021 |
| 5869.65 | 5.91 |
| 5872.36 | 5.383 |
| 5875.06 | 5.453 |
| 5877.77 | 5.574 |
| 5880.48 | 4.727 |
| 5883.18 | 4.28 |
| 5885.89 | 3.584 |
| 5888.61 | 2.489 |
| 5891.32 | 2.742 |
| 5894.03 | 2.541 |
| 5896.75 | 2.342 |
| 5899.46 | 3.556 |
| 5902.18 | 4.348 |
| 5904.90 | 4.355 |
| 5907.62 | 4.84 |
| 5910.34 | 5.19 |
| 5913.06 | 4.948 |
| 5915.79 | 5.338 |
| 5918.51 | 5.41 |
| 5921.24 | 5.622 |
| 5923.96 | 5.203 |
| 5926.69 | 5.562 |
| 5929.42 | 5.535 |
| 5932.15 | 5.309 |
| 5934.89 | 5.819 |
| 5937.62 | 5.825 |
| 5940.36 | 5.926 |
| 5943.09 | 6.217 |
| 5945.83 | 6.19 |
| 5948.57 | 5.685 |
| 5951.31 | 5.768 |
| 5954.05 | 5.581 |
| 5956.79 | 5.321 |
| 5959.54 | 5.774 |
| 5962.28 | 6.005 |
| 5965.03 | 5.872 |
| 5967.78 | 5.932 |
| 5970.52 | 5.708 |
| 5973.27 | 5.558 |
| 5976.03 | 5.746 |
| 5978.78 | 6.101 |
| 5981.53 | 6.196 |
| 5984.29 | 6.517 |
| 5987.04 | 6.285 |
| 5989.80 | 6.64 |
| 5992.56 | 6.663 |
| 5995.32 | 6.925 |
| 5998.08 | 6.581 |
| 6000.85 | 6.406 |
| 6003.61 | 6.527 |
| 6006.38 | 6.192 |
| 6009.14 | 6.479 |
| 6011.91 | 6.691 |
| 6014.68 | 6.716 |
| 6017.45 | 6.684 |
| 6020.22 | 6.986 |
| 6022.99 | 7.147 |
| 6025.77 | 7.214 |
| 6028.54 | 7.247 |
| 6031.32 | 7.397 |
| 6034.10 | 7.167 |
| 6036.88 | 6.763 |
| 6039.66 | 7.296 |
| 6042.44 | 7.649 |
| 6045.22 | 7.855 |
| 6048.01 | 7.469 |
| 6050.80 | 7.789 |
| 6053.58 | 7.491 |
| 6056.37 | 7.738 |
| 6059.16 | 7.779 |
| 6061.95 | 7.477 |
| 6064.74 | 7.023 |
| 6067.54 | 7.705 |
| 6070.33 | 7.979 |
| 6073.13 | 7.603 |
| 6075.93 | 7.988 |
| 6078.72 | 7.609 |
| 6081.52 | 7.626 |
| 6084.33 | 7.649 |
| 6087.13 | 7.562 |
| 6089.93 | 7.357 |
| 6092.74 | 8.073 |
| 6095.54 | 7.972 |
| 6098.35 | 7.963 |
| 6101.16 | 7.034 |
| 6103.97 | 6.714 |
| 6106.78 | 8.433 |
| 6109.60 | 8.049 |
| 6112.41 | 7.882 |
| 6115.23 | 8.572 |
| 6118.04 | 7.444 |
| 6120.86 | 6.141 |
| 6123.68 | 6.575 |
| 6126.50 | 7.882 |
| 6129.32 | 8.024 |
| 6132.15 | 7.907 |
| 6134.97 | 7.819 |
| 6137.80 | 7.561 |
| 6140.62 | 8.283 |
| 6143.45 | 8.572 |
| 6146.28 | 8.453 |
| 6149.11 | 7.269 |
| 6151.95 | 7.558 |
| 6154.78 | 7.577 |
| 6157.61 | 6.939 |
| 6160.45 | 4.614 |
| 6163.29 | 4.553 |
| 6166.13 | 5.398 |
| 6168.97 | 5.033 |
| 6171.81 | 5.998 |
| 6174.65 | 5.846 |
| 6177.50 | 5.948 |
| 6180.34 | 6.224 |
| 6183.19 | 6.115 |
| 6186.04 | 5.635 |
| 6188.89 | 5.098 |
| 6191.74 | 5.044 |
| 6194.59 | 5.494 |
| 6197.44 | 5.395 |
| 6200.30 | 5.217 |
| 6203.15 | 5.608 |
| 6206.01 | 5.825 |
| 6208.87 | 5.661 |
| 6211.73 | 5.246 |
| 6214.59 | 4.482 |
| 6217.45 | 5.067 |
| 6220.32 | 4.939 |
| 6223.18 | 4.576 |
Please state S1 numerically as 0.28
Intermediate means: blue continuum 7.36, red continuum 7.51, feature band 5.73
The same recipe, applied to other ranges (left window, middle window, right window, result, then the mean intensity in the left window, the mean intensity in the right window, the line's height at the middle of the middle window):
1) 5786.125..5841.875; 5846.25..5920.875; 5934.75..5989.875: 0.34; 7.4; 5.92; 6.71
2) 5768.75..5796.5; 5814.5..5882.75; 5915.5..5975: 0.04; 7.33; 5.7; 6.67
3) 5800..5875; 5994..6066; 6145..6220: -0.14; 6.86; 5.8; 6.27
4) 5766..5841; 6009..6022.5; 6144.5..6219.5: -0.04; 7.36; 5.82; 6.5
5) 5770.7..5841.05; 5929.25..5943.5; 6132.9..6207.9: 0.21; 7.39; 6.28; 6.99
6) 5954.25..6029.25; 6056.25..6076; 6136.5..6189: -0.19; 6.36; 6.49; 6.41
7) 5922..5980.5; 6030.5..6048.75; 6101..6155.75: -0.10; 5.75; 7.7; 6.72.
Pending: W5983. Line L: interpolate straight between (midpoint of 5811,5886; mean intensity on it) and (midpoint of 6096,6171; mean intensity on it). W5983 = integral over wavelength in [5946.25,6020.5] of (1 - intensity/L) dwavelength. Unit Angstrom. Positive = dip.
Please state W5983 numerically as 6.3 Angstrom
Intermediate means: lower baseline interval 6.35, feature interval 6.19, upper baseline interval 7.24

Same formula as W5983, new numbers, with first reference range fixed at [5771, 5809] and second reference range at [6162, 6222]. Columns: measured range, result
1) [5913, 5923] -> 2.3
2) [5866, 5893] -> 9.8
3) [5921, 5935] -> 2.9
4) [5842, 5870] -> 3.7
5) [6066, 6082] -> -4.4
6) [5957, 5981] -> 3.0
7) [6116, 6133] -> -4.6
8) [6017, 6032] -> -1.8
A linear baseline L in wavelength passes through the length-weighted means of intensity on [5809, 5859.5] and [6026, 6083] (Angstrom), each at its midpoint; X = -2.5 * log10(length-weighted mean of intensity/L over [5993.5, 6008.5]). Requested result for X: 0.13 mag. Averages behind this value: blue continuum 6.9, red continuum 7.53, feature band 6.53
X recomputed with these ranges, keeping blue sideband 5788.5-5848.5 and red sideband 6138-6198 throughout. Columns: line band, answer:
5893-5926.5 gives 0.48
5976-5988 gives 0.11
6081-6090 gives -0.16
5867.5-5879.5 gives 0.28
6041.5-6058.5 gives -0.16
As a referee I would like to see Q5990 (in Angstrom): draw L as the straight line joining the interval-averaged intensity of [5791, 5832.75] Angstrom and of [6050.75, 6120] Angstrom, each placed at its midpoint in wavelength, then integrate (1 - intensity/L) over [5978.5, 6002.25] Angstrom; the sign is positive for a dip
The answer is 3.46 Angstrom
